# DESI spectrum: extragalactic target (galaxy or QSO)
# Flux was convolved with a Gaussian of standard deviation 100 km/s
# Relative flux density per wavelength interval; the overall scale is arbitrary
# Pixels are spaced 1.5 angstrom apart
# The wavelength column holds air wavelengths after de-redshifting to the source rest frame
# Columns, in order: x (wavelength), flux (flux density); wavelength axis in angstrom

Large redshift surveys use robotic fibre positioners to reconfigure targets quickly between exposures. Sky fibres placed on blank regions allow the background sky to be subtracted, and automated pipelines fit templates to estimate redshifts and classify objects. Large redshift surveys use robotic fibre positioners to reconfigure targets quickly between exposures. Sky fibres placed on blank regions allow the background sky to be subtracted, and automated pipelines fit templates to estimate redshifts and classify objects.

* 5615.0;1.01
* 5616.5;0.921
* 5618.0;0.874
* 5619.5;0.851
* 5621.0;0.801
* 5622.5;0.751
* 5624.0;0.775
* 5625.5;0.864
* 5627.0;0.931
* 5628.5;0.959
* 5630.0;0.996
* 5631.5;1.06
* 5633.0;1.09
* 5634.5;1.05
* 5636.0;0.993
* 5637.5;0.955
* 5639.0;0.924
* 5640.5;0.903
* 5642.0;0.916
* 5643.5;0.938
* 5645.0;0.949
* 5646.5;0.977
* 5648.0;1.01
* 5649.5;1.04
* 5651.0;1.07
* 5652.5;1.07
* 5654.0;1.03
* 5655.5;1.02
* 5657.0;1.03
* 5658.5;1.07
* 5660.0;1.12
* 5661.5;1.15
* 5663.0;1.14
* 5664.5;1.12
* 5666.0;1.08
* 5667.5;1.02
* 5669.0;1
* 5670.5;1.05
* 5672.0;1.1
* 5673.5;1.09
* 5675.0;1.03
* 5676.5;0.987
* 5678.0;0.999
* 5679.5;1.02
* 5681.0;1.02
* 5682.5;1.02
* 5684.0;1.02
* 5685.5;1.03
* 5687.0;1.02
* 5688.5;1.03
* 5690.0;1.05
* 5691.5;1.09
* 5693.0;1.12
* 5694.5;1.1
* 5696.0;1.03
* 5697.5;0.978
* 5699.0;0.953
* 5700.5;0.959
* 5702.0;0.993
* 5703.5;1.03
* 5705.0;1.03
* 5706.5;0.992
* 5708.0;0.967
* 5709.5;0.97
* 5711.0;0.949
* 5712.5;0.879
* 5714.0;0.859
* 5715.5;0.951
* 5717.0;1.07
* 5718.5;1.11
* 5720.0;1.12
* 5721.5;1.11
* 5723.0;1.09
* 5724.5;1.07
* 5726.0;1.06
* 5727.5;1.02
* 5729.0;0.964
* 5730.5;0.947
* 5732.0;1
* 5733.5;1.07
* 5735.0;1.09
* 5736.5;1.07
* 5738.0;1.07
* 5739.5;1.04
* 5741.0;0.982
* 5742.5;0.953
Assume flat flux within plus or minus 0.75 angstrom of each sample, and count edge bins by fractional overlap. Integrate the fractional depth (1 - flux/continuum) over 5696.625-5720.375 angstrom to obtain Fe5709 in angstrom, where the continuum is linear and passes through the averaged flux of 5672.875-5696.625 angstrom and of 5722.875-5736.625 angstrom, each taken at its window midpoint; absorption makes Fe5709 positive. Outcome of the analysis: 1.2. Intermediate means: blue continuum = 1.04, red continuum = 1.03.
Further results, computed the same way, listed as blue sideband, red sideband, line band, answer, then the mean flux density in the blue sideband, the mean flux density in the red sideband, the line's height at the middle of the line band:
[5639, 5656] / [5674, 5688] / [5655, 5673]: -1.3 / 0.99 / 1.02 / 1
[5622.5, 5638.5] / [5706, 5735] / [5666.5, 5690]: -1.0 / 0.956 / 1.01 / 0.986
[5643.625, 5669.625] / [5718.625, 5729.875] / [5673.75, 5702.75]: 0.9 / 1.05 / 1.06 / 1.06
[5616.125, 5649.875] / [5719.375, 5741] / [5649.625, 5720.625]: -2.7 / 0.935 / 1.05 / 0.996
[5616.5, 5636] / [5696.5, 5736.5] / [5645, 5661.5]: -1.7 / 0.92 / 1.01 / 0.947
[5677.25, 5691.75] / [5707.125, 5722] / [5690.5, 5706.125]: -0.2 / 1.03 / 0.997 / 1.01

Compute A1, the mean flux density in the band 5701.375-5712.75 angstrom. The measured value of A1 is 0.98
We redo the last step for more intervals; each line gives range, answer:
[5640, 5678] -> 1.04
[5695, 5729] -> 1.01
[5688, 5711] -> 1.02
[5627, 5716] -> 1.02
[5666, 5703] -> 1.03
